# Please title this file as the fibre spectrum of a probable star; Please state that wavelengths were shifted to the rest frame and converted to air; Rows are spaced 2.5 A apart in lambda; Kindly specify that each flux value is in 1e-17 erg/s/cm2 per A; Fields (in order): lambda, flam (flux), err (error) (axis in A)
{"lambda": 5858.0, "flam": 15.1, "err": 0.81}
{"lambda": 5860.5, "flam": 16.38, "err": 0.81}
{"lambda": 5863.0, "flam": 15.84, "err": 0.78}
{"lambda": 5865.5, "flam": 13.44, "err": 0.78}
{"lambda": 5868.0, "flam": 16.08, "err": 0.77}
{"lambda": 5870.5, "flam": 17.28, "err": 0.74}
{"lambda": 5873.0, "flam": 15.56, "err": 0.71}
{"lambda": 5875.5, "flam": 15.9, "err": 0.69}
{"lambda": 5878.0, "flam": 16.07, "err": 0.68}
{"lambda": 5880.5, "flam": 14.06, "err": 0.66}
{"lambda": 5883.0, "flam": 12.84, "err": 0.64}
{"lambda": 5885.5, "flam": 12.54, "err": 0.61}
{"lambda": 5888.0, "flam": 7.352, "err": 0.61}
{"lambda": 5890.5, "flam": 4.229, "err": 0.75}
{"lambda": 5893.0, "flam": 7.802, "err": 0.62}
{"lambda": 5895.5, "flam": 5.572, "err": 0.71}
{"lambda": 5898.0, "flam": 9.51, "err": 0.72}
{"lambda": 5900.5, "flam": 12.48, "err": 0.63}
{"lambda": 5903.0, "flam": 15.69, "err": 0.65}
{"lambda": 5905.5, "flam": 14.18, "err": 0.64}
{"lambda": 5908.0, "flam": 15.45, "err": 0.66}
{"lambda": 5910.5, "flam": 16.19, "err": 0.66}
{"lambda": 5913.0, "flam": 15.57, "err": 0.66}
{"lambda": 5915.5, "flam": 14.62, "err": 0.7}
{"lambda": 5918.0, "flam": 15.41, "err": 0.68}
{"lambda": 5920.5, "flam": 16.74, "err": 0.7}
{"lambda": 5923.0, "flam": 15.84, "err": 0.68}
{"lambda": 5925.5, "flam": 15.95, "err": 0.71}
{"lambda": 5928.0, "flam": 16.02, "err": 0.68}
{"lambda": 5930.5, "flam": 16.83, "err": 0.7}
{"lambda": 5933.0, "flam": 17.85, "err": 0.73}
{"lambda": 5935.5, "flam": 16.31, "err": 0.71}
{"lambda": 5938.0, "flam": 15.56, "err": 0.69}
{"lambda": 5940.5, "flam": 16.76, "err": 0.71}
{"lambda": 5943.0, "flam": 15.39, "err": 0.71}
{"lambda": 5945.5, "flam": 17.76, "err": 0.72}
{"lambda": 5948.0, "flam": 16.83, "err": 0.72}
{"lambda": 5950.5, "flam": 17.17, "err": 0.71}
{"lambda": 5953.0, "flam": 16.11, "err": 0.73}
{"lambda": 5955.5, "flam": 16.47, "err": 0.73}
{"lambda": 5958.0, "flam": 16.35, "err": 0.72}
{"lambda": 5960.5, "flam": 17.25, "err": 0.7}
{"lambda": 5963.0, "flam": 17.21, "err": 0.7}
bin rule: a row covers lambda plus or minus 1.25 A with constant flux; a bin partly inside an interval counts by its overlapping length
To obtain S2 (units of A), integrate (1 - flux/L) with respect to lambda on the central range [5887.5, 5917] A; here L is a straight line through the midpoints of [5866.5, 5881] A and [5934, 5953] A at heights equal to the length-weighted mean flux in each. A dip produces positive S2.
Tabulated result 8.2 A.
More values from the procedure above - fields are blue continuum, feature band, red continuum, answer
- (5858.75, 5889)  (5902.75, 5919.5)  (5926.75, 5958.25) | 0.36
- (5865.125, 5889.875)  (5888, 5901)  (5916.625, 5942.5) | 6.28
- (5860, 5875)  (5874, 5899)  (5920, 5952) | 8.29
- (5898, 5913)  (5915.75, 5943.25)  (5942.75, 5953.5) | -0.80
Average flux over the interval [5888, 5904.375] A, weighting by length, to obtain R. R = 9.11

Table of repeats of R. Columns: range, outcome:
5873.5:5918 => 12.5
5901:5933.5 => 15.7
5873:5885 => 14.7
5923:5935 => 16.6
